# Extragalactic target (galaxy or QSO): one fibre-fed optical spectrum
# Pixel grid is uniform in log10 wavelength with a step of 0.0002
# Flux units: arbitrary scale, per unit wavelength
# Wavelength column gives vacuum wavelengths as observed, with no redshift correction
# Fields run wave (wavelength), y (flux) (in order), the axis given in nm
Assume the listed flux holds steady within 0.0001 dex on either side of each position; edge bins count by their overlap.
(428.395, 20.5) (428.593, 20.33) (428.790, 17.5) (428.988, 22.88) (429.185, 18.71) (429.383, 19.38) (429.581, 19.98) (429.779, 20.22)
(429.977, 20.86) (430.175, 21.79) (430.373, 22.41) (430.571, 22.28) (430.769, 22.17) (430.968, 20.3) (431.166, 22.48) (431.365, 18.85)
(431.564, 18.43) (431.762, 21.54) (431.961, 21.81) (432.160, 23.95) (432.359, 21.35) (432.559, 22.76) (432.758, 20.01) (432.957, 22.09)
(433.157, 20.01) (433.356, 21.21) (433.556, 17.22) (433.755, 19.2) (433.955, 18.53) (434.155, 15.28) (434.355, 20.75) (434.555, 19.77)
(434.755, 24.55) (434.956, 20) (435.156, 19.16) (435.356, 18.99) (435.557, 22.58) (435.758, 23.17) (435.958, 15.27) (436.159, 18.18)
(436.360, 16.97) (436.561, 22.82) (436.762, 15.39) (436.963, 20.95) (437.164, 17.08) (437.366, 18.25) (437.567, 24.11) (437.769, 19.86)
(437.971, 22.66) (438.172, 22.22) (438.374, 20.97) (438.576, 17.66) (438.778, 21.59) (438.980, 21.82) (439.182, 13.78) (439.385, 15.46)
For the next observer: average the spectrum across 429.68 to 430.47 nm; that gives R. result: 21.3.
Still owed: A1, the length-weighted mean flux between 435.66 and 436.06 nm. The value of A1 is 19.2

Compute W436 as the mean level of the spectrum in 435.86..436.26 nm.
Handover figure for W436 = 16.7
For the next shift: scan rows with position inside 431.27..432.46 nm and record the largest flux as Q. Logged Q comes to 23.95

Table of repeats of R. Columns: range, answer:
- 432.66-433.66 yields 20.1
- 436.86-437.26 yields 19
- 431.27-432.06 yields 20.2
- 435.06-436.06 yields 19.8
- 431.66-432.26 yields 22.4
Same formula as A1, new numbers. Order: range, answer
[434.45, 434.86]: 22.1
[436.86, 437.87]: 20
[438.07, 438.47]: 21.6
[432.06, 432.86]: 22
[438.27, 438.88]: 20.1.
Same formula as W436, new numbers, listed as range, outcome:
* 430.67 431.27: 21.6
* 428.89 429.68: 20.2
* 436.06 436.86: 18.3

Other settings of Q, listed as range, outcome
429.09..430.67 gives 22.41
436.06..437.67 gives 24.11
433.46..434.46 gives 20.75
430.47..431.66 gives 22.48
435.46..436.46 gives 23.17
